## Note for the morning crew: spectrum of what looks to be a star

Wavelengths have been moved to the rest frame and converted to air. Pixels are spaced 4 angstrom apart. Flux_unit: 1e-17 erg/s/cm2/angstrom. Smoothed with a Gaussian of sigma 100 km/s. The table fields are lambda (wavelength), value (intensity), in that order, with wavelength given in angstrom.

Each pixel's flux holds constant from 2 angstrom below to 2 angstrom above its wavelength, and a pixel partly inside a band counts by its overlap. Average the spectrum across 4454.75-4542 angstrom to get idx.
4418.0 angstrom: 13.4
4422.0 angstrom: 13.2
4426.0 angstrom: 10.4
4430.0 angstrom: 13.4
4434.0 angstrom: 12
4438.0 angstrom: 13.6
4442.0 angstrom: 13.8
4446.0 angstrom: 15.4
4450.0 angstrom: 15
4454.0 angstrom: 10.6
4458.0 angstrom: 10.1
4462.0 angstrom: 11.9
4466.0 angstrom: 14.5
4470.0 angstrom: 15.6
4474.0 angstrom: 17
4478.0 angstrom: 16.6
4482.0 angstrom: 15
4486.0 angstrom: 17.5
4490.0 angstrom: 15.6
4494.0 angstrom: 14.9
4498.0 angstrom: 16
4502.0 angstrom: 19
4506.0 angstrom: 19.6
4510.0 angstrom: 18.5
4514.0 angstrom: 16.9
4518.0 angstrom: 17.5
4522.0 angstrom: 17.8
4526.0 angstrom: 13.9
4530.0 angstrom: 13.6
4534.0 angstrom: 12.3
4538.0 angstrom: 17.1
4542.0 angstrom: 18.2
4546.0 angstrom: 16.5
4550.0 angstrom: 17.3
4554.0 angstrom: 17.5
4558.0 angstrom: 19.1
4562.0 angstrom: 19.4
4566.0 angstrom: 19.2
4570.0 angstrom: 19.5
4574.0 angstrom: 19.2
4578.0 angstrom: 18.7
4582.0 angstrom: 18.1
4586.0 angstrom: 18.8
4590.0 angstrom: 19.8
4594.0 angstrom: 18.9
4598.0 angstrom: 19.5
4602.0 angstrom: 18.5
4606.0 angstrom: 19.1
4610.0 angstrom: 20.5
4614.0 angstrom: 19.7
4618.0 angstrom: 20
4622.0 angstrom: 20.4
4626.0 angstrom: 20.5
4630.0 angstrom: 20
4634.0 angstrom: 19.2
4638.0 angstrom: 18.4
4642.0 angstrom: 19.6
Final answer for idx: 15.7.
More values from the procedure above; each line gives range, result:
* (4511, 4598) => 17.6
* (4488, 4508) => 17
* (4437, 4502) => 14.7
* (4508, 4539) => 15.9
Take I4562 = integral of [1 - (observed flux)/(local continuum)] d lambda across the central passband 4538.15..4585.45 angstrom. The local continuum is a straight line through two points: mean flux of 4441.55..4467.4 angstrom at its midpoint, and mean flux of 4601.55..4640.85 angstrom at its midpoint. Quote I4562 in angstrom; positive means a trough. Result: -3.0 angstrom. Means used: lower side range 13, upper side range 19.7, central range 18.4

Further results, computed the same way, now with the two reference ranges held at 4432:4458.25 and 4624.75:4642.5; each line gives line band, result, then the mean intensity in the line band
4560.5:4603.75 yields -3.20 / 19.1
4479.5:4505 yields -3.02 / 16.5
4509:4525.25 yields -1.87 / 17.3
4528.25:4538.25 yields 1.39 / 13.9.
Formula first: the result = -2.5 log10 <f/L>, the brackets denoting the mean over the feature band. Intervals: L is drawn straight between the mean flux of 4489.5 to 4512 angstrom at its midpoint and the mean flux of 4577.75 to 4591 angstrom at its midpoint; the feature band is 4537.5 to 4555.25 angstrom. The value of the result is 0.050 mag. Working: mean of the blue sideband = 17.4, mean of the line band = 17.3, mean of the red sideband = 18.8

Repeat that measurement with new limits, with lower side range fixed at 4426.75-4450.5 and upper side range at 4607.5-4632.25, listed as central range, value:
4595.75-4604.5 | 0.025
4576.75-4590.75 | 0.005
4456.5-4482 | 0.025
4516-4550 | 0.070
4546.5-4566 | -0.025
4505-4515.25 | -0.134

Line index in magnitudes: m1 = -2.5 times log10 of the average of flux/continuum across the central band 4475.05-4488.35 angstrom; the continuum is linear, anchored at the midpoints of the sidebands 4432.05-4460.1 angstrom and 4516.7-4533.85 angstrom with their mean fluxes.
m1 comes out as -0.17 mag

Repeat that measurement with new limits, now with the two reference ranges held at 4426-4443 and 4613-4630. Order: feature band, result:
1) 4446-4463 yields 0.11 mag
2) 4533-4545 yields 0.05 mag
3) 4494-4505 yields -0.12 mag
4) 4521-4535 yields 0.15 mag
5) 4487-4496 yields -0.03 mag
